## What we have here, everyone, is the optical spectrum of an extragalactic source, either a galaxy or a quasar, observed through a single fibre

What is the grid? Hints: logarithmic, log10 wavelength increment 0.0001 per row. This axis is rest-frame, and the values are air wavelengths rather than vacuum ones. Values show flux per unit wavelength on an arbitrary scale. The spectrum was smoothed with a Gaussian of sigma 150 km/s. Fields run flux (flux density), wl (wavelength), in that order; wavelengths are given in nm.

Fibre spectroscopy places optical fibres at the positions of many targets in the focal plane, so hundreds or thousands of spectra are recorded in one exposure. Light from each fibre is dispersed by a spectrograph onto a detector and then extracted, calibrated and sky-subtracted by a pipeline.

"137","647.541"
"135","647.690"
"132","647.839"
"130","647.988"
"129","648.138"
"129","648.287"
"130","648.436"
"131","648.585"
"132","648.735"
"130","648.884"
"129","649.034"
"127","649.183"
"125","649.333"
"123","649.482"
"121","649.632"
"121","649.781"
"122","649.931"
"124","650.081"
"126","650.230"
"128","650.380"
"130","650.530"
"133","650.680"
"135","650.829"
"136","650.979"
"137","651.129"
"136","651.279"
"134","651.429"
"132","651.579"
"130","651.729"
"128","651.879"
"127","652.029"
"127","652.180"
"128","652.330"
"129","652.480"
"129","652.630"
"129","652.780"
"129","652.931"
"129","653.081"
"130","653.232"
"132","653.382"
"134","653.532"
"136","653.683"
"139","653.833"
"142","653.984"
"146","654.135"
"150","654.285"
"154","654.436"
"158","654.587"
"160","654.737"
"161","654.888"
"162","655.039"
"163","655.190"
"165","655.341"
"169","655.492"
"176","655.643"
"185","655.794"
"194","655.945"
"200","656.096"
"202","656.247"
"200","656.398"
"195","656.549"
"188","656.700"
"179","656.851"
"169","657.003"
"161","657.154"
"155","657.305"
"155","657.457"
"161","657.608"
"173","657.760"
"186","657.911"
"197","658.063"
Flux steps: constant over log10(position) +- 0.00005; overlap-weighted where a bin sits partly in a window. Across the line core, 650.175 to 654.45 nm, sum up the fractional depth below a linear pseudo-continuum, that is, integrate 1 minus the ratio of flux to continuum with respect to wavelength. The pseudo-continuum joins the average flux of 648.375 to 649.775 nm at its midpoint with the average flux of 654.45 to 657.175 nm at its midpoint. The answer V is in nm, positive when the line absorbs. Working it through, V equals 0.49 nm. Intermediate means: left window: 127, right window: 177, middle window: 133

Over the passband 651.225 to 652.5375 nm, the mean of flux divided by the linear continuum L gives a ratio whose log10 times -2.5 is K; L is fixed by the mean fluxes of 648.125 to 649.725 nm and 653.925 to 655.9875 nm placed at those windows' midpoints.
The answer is 0.12 mag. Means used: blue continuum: 128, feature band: 130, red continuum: 163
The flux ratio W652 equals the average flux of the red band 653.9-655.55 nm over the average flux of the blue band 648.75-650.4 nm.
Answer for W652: 1.25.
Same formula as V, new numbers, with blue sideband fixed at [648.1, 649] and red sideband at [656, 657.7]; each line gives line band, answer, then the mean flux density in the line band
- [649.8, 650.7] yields 0.09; 126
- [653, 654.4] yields 0.20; 138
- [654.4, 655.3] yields 0.04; 160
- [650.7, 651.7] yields 0.08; 135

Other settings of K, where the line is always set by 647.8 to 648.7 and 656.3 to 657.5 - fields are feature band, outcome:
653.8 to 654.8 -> 0.09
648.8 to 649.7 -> 0.08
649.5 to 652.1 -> 0.11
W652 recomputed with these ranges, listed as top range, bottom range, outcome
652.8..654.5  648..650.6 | 1.09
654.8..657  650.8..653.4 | 1.38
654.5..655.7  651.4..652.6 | 1.27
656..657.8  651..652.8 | 1.36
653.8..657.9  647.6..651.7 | 1.31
